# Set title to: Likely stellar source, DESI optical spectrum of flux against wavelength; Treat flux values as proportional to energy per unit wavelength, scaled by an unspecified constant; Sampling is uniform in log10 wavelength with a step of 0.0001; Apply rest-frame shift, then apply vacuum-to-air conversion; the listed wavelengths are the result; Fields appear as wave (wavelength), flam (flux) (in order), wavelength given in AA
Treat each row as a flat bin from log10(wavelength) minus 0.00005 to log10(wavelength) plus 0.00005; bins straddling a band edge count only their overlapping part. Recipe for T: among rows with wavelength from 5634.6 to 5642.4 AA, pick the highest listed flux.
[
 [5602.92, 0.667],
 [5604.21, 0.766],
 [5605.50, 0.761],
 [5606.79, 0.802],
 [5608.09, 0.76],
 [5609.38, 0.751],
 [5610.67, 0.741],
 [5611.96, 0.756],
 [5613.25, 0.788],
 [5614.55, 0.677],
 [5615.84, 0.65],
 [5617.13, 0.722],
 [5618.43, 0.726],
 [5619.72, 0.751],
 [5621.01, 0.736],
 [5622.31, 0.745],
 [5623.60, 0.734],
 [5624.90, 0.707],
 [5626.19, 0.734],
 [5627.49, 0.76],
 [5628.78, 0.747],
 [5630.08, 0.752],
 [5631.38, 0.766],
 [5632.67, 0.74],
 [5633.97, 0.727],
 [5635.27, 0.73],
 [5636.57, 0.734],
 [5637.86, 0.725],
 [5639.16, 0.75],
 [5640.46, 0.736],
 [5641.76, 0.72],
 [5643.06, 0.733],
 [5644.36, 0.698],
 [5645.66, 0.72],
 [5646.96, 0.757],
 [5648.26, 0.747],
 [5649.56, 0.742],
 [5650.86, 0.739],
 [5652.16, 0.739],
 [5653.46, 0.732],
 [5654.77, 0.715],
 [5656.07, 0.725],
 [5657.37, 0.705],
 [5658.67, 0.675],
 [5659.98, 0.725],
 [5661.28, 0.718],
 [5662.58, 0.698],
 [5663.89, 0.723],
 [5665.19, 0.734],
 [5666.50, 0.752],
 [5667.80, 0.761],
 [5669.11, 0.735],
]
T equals 0.75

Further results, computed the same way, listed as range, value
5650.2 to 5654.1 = 0.739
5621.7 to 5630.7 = 0.76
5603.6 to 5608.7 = 0.802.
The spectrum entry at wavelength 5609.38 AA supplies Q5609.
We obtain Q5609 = 0.751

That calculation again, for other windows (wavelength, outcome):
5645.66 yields 0.72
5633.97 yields 0.727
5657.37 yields 0.705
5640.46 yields 0.736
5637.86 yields 0.725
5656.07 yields 0.725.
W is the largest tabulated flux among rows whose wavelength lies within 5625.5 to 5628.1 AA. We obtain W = 0.76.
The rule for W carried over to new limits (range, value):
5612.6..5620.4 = 0.788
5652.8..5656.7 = 0.732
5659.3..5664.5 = 0.725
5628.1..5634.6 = 0.766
